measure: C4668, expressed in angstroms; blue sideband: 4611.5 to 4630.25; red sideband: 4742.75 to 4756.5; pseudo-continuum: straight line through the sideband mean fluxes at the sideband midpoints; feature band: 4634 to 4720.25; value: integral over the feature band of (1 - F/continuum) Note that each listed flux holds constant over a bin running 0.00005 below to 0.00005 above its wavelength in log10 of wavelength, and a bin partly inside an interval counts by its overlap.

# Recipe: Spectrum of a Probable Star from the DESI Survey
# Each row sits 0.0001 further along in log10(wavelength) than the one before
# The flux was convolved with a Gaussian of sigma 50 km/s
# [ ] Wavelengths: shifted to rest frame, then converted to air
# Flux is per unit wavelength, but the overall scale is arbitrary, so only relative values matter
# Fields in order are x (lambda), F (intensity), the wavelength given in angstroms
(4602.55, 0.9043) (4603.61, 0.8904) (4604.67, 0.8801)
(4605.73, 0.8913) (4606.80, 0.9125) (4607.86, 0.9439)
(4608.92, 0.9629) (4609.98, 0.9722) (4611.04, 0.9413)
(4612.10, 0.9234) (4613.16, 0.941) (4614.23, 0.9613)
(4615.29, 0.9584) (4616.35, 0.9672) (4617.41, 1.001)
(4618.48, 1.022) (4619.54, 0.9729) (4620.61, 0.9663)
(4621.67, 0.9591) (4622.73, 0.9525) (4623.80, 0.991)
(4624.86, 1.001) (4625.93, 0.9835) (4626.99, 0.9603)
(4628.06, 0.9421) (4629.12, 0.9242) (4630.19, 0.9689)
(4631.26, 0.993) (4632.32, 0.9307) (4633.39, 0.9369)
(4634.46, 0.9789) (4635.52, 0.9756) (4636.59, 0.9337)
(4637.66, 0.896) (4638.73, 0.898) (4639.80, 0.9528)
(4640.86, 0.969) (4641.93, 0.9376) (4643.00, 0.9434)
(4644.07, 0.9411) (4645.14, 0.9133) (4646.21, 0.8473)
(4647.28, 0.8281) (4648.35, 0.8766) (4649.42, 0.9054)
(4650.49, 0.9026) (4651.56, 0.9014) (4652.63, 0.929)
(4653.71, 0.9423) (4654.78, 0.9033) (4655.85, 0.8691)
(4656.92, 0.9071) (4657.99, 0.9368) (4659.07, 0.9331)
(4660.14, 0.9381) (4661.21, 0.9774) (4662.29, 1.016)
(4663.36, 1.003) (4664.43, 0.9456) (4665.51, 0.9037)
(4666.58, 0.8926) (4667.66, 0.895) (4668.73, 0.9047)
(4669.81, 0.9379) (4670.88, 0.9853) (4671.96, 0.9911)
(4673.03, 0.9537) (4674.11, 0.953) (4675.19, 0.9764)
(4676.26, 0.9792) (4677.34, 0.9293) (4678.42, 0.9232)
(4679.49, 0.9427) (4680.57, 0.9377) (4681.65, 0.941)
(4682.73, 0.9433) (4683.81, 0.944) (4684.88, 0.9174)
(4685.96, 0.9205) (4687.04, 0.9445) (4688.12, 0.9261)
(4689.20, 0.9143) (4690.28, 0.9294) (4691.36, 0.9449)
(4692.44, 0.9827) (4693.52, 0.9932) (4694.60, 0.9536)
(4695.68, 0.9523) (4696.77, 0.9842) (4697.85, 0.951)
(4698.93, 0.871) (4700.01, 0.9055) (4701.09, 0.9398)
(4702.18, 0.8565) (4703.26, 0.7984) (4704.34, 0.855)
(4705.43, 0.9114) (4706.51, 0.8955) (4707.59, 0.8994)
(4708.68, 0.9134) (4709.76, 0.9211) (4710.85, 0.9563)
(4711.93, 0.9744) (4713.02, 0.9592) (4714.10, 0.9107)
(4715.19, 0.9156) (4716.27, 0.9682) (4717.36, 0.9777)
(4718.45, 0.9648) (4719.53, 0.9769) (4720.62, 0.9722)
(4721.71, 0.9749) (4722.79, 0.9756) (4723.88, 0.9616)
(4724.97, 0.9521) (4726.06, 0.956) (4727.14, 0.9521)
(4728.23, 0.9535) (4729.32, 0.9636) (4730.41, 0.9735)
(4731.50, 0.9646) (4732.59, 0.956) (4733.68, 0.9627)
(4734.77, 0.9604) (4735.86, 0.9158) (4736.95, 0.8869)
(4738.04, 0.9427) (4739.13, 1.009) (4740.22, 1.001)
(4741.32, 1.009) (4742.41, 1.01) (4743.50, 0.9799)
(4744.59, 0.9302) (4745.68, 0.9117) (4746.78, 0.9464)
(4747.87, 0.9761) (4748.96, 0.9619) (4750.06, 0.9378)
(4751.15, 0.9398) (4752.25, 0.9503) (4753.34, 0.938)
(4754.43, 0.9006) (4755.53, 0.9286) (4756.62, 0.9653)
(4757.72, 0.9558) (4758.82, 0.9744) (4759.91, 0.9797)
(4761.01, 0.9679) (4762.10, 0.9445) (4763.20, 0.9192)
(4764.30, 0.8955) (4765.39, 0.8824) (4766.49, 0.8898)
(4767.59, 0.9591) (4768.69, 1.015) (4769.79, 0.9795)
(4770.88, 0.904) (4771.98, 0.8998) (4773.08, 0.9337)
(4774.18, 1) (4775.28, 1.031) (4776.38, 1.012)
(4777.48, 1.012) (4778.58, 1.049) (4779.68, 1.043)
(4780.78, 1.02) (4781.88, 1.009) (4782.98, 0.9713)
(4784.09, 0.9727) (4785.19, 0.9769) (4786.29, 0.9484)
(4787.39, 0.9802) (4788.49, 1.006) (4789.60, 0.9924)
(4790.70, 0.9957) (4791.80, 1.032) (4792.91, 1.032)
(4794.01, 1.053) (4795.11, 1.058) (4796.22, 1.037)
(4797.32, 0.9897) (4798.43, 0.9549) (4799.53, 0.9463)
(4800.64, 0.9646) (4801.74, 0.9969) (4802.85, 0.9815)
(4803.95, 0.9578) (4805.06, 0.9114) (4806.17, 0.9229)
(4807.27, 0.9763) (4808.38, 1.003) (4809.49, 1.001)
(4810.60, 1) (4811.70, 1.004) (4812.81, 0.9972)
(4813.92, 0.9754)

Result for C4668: 2.3 angstroms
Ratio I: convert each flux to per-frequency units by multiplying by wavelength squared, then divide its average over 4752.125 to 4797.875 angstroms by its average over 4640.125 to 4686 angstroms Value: 1.10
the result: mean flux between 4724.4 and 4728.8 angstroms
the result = 0.954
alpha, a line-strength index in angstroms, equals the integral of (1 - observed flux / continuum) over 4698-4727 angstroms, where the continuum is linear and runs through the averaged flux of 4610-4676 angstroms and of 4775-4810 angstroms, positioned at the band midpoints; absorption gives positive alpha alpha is 1.11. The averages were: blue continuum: 0.943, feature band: 0.93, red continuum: 0.995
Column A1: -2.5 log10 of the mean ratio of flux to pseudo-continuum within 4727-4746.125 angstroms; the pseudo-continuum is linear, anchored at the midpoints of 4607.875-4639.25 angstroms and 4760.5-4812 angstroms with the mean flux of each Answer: 0.01 mag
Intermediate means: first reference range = 0.959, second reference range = 0.979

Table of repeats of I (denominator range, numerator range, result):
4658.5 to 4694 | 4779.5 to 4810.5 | 1.10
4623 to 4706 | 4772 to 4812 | 1.12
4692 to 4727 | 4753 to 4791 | 1.06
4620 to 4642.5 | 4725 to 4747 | 1.05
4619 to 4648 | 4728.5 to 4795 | 1.08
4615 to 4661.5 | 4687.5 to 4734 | 1.03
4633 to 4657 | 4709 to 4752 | 1.08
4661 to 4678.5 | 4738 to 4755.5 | 1.04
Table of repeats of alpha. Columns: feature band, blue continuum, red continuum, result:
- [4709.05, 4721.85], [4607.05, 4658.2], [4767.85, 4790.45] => 0.2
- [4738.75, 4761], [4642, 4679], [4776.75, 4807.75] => 0.3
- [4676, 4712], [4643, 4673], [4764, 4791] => 0.5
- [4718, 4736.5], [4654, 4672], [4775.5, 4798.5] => 0.2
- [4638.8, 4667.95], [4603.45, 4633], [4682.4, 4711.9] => 0.6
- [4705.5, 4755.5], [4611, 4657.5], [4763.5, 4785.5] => 0.5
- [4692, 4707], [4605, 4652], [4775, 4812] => 0.7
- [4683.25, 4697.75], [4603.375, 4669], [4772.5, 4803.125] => 0.2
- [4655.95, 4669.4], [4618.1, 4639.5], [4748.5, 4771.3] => 0.3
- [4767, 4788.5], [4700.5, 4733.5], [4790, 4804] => 0.0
